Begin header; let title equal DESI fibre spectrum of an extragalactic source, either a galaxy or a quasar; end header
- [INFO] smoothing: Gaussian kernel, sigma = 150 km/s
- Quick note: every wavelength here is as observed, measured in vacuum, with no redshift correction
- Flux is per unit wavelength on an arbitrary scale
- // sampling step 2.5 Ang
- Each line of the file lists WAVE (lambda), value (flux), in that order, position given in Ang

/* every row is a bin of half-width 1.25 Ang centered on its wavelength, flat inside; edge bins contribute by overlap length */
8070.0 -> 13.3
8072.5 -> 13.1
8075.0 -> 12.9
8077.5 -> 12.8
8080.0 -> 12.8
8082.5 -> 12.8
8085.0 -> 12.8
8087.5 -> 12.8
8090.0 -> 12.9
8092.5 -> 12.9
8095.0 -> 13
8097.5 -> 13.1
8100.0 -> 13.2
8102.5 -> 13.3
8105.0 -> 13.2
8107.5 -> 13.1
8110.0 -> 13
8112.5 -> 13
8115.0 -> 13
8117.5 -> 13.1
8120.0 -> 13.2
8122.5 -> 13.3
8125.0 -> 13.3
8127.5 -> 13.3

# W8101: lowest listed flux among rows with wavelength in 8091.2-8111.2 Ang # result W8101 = 12.9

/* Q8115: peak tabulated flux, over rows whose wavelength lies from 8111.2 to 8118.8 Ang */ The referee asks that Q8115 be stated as 13.1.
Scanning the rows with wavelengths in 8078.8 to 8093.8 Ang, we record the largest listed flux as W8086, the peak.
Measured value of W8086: 12.9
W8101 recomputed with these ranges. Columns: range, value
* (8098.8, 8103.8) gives 13.2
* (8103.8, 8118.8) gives 13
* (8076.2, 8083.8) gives 12.8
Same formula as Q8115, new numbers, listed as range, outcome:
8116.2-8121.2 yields 13.2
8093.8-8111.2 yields 13.3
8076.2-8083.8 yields 12.8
